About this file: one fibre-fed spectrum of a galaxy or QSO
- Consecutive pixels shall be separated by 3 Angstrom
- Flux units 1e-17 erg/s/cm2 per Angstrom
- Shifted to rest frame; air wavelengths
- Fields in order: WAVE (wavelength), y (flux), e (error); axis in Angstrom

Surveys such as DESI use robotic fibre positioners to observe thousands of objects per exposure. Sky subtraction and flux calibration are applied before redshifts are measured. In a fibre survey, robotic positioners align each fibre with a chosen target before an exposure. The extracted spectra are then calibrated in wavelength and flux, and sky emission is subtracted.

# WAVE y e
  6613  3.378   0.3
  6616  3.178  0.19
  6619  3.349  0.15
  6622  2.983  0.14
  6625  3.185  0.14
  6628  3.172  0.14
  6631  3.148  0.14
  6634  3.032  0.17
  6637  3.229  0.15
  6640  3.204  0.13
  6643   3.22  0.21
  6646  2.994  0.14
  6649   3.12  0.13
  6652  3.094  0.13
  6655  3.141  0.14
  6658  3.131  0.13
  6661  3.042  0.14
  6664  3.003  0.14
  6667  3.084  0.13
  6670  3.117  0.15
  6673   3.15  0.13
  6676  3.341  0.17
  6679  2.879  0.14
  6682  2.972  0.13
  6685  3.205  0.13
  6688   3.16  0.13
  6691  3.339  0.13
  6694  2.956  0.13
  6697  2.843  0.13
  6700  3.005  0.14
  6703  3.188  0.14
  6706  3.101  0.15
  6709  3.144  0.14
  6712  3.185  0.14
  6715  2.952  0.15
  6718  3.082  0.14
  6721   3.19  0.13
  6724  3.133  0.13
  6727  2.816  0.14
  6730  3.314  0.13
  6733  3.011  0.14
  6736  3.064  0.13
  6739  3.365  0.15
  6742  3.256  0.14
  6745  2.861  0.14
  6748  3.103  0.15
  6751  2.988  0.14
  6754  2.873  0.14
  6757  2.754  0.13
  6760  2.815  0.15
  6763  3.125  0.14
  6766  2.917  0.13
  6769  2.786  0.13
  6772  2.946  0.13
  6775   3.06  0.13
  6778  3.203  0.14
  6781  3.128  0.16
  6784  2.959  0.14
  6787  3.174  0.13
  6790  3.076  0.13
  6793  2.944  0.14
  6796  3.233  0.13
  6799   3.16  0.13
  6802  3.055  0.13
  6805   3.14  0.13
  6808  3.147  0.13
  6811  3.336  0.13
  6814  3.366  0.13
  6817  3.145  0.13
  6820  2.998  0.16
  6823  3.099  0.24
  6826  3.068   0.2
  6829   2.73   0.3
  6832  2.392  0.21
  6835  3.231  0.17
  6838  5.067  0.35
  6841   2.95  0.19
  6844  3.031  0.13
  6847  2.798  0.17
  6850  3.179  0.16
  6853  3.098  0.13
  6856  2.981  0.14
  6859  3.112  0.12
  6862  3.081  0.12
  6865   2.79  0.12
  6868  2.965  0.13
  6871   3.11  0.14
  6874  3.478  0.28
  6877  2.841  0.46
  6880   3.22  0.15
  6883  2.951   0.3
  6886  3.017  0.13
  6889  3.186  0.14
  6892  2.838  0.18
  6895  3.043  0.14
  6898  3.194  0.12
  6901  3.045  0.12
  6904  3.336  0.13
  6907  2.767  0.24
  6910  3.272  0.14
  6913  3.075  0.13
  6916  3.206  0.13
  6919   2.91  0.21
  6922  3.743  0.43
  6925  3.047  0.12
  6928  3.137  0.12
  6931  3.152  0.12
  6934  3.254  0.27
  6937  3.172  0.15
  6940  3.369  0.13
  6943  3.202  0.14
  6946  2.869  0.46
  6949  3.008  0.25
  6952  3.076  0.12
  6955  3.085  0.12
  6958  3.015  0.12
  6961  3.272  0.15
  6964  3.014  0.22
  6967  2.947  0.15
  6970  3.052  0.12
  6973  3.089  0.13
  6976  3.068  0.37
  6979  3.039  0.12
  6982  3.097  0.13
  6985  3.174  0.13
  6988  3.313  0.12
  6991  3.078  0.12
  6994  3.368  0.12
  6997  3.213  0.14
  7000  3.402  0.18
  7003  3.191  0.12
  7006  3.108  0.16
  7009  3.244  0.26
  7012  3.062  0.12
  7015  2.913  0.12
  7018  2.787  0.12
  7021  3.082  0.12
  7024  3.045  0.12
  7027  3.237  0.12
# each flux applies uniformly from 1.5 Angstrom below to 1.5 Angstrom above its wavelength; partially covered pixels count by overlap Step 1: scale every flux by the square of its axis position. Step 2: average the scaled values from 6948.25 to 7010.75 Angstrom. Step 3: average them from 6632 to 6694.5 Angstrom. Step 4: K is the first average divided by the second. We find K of 1.1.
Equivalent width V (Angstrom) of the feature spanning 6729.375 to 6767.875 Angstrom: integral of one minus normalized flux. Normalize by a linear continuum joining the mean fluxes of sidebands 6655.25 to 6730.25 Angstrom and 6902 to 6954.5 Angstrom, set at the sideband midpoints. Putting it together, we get 1.0 Angstrom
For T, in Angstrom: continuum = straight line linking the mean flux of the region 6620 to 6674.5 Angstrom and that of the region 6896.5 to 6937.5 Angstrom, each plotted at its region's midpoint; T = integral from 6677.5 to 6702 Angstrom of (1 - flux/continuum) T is 0.6 Angstrom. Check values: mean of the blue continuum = 3.12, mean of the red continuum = 3.16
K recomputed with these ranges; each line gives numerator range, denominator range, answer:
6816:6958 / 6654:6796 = 1.07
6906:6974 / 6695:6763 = 1.09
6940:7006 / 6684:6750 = 1.09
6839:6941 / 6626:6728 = 1.07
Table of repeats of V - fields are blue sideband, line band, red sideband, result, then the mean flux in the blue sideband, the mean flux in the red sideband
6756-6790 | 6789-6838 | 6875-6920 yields -1.8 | 3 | 3.07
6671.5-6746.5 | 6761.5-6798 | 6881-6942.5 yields 0.8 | 3.1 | 3.14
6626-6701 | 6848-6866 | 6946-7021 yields 0.4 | 3.1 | 3.1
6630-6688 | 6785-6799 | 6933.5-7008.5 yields 0.1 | 3.11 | 3.14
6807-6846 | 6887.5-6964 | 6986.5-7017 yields 1.4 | 3.19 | 3.18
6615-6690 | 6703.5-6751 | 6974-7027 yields 0.4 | 3.13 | 3.13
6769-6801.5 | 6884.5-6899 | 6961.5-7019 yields 0.2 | 3.07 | 3.12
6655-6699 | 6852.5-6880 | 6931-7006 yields 0.6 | 3.09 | 3.14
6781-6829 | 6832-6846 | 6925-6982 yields -1.4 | 3.11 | 3.1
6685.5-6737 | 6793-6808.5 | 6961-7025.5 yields -0.2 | 3.09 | 3.11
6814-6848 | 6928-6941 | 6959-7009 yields -0.3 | 3.15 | 3.15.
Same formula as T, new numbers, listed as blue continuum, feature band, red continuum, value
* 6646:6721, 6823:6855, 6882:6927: -0.4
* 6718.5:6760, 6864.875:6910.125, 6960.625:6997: 0.4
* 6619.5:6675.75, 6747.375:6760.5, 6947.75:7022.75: 0.9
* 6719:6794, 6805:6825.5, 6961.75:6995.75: -0.8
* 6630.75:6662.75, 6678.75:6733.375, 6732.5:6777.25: -0.5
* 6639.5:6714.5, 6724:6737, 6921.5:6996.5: 0.2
